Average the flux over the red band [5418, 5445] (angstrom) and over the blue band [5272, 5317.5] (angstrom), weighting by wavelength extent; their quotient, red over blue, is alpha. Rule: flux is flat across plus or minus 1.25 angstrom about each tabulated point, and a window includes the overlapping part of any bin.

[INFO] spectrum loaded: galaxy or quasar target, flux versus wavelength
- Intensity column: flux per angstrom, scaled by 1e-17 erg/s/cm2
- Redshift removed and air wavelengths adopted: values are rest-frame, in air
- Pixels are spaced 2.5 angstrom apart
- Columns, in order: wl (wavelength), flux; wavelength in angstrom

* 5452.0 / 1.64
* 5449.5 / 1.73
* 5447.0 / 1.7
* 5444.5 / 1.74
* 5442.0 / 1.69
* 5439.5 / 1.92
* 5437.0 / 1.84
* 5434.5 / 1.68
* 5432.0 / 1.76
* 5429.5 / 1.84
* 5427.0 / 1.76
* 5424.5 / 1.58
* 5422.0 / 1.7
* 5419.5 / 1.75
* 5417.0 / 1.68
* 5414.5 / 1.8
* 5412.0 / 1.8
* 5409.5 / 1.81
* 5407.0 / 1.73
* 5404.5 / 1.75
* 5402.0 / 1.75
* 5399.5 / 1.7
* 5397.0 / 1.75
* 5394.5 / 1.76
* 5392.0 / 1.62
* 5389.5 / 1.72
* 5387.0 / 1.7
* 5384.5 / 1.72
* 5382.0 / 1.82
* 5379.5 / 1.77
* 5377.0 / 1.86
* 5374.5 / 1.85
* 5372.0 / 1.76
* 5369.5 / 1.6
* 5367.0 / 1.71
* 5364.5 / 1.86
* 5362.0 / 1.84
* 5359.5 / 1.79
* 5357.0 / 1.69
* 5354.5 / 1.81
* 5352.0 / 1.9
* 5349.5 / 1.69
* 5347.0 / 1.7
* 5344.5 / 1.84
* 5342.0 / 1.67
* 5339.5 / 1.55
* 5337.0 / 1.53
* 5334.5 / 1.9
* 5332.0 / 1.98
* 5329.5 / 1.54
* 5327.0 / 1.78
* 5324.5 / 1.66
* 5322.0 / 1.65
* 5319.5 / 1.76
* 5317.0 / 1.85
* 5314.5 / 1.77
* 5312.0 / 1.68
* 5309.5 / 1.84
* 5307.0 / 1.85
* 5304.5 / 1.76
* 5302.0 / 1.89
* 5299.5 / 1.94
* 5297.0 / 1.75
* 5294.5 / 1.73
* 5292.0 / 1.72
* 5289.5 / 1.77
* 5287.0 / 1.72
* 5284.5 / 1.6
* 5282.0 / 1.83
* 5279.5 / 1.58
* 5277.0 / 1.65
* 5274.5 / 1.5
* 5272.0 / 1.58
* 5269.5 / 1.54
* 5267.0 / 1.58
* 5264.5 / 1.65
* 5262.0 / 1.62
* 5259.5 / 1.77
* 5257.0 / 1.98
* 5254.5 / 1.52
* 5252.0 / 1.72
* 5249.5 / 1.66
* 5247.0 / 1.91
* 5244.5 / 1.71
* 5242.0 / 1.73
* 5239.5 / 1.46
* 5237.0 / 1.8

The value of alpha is 1.0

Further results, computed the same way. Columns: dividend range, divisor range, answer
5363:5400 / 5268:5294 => 1.06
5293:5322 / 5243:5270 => 1.05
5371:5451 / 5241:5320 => 1.02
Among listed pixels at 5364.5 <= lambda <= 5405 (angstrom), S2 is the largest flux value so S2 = 1.86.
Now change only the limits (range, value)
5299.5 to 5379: 1.98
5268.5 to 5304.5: 1.94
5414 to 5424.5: 1.8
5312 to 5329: 1.85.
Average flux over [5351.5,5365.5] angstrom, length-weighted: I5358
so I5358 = 1.81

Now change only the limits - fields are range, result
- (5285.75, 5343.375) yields 1.75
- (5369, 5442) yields 1.75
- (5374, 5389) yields 1.78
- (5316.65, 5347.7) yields 1.72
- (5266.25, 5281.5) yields 1.58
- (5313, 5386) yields 1.75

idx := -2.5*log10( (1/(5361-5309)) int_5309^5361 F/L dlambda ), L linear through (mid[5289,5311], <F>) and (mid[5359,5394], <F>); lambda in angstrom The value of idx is 0.03 mag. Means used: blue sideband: 1.81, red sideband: 1.76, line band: 1.74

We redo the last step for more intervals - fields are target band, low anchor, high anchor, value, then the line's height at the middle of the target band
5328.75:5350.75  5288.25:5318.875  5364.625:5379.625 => 0.04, 1.78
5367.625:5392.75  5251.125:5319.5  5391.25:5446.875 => 0.00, 1.74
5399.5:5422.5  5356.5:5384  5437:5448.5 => 0.01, 1.77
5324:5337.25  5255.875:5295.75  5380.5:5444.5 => -0.03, 1.7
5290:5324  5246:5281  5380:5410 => -0.06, 1.69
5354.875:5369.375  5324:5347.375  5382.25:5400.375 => -0.03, 1.72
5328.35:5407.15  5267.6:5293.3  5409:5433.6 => -0.02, 1.71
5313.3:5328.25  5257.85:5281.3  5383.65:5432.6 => -0.05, 1.66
